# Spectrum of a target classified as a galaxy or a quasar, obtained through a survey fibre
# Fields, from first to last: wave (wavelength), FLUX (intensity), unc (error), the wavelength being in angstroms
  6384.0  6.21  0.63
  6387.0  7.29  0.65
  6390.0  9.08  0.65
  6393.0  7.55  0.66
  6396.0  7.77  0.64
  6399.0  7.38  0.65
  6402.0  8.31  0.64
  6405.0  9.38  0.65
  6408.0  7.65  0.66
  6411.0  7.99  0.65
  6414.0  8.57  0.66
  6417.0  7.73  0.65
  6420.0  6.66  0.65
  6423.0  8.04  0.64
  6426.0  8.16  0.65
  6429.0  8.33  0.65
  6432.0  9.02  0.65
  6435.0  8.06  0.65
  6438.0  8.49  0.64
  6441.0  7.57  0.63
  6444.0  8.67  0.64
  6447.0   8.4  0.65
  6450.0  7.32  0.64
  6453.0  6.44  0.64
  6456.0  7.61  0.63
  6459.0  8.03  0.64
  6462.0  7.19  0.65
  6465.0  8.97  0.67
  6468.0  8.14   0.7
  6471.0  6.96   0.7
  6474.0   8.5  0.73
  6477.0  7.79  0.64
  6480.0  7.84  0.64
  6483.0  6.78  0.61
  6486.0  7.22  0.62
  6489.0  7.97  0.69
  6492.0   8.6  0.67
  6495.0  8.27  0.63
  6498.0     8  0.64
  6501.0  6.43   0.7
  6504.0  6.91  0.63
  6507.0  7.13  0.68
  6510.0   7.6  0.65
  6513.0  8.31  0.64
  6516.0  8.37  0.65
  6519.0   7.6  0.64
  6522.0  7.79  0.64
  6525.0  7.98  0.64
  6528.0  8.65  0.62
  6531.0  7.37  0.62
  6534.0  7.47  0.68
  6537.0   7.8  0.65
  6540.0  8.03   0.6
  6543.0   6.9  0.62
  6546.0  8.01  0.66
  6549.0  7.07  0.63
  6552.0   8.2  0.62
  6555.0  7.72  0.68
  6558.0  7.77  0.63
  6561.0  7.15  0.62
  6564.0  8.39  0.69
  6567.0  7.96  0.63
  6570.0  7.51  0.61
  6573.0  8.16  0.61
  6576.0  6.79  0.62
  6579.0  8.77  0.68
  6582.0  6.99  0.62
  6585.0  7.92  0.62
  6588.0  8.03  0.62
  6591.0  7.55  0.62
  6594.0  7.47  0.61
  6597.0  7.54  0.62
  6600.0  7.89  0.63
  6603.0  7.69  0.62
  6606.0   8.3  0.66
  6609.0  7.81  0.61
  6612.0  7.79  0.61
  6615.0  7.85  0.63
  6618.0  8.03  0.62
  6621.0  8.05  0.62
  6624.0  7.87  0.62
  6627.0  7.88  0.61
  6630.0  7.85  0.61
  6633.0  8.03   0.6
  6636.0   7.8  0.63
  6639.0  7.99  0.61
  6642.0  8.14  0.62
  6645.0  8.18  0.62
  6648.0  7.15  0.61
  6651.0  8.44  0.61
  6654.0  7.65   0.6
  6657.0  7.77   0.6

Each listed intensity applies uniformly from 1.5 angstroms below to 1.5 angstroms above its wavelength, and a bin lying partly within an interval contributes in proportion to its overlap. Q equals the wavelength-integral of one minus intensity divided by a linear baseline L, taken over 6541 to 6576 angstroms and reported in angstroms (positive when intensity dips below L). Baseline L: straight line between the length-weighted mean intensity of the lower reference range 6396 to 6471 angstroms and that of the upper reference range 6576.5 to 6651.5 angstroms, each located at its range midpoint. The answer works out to 0.96 angstroms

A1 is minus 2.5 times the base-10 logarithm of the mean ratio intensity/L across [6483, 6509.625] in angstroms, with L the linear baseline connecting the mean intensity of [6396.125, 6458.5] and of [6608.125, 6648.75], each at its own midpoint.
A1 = 0.06 mag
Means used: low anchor 7.98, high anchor 7.9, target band 7.52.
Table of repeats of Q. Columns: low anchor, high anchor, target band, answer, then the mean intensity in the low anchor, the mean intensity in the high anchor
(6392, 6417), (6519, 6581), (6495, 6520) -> 0.8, 8.06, 7.76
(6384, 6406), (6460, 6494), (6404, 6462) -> -0.6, 7.95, 7.82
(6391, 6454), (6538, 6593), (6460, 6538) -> 0.9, 8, 7.72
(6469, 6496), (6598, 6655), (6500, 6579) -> 1.4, 7.77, 7.91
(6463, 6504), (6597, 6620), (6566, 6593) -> 0.4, 7.77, 7.89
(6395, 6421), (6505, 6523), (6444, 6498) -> 0.4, 7.97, 7.78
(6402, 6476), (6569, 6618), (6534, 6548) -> 0.4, 8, 7.76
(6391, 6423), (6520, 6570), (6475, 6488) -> 0.6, 7.92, 7.76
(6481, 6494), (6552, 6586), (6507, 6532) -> -0.7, 7.67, 7.76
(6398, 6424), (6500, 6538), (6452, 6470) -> 0.2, 7.98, 7.66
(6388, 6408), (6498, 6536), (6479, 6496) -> 0.0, 8.18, 7.65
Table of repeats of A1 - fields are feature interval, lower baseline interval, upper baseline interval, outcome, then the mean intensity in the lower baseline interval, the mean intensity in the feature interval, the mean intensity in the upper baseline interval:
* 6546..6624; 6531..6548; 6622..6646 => -0.001 mag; 7.6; 7.78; 7.96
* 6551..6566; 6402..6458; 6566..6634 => 0.003 mag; 8.01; 7.84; 7.81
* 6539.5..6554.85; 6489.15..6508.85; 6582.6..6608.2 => 0.008 mag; 7.59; 7.62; 7.77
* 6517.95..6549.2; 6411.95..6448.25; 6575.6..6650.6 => 0.034 mag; 8.14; 7.72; 7.84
